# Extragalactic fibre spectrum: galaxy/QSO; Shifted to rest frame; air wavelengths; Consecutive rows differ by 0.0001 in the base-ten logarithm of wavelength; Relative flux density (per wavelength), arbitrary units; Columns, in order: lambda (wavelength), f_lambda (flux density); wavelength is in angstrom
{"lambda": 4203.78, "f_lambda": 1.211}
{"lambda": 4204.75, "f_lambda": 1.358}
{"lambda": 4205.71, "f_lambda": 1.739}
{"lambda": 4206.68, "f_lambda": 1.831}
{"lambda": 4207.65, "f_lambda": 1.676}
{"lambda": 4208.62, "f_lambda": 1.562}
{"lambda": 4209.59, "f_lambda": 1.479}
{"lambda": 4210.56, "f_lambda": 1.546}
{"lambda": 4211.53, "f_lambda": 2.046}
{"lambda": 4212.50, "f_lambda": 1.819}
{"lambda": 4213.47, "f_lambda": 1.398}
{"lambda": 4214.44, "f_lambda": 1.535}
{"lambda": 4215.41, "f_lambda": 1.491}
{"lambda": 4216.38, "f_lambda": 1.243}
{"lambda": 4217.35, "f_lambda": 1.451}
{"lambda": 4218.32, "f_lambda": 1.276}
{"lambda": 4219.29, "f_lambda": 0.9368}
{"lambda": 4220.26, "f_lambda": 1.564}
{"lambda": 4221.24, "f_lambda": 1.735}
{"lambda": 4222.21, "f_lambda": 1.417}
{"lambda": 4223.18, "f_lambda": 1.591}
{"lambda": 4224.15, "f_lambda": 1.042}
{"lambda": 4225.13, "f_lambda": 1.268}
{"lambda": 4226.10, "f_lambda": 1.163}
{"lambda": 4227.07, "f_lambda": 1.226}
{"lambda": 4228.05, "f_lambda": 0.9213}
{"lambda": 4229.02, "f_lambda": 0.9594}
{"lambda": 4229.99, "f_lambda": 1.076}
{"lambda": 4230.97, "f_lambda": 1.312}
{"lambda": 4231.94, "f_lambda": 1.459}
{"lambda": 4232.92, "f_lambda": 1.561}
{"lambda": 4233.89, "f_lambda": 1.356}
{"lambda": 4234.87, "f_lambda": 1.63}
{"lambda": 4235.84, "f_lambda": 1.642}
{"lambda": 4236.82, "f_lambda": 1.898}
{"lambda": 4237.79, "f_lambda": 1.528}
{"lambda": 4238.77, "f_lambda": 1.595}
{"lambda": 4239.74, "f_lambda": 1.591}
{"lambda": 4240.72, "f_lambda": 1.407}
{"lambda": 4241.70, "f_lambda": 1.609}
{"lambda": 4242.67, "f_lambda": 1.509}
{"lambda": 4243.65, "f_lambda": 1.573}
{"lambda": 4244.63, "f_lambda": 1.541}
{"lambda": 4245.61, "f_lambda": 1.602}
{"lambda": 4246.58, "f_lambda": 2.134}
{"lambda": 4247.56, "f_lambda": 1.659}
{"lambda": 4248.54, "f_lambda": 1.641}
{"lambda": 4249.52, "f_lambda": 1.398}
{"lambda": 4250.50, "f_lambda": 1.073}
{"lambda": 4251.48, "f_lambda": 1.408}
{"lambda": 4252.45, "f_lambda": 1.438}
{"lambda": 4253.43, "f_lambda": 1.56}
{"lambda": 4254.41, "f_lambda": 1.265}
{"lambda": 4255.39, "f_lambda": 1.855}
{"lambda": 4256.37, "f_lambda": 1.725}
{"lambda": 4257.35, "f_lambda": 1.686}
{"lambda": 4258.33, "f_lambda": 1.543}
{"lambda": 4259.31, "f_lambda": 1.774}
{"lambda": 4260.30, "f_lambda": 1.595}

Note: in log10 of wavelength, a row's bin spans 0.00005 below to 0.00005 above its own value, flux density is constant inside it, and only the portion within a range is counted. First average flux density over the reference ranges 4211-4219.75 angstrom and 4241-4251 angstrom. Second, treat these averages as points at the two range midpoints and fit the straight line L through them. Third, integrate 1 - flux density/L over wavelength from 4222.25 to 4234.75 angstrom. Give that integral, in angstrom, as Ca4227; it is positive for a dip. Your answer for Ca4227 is 2.07 angstrom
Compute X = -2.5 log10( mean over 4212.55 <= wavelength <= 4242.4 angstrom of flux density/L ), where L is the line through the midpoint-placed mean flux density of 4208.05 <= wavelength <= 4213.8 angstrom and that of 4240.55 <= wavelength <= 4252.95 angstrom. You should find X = 0.14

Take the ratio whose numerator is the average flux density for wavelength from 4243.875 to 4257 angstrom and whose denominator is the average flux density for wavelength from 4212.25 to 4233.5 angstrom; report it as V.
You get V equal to 1.17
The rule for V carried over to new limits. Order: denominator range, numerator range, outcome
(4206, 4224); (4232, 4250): 1.05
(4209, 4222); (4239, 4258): 1.04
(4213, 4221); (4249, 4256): 1.05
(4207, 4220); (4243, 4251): 1.05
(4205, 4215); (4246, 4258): 0.95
